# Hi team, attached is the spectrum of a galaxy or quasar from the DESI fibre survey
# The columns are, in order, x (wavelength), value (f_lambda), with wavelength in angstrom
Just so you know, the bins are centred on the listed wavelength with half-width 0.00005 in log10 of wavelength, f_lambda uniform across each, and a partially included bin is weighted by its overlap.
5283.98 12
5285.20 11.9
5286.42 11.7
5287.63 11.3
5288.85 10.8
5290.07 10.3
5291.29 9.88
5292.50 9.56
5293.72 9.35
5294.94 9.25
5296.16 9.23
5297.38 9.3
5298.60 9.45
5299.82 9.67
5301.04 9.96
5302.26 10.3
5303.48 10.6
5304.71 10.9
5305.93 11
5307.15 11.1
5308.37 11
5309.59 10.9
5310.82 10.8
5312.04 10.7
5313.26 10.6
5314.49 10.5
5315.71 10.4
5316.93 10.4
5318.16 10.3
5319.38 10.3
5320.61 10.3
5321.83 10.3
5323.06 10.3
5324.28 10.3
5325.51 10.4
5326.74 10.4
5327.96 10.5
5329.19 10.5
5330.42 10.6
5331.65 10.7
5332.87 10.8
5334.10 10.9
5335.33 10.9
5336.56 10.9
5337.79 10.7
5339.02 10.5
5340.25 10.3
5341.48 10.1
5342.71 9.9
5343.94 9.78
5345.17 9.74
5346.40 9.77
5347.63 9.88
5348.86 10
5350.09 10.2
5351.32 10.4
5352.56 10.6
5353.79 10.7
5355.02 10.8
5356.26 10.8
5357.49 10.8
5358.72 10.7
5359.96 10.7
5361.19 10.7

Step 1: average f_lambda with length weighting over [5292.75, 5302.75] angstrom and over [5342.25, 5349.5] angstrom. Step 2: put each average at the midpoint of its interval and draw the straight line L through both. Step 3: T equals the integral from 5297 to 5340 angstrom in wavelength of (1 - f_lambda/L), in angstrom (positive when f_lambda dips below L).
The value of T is -3.6 angstrom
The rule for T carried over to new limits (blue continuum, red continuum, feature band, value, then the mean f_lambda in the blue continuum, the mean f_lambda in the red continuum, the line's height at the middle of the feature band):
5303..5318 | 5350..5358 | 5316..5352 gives 1.1 angstrom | 10.7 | 10.6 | 10.7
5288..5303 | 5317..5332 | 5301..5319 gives -1.0 angstrom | 9.79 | 10.4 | 10.1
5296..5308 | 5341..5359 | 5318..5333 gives -0.3 angstrom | 10.2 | 10.3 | 10.2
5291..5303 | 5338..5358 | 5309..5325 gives -1.0 angstrom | 9.6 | 10.3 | 9.87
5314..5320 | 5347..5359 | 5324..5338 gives -0.3 angstrom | 10.4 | 10.5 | 10.4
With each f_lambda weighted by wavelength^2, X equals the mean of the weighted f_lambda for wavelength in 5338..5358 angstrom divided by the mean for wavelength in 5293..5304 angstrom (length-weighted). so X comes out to 1.08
